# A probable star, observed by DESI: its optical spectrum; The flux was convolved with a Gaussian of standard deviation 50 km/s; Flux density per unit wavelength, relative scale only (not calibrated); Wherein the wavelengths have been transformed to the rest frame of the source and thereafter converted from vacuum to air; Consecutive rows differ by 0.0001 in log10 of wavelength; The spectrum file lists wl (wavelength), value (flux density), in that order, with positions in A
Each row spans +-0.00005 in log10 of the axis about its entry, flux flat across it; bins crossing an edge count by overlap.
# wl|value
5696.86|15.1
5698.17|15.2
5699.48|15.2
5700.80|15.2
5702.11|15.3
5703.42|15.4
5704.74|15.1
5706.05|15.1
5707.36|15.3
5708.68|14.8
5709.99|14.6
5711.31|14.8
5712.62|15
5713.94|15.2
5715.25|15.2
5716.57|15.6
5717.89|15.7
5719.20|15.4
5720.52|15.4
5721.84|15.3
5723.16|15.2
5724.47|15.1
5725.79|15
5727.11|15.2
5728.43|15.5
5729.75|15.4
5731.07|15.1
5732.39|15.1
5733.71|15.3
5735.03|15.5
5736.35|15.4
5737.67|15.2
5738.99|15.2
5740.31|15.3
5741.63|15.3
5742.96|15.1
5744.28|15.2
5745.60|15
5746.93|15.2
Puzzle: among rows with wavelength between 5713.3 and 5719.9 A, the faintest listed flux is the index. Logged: 15.2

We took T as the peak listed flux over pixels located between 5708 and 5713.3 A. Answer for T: 15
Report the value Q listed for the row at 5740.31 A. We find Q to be 15.3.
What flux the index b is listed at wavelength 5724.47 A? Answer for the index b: 15.1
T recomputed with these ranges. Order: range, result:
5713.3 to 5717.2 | 15.6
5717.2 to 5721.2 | 15.7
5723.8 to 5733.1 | 15.5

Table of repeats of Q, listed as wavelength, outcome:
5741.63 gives 15.3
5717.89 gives 15.7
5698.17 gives 15.2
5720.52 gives 15.4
